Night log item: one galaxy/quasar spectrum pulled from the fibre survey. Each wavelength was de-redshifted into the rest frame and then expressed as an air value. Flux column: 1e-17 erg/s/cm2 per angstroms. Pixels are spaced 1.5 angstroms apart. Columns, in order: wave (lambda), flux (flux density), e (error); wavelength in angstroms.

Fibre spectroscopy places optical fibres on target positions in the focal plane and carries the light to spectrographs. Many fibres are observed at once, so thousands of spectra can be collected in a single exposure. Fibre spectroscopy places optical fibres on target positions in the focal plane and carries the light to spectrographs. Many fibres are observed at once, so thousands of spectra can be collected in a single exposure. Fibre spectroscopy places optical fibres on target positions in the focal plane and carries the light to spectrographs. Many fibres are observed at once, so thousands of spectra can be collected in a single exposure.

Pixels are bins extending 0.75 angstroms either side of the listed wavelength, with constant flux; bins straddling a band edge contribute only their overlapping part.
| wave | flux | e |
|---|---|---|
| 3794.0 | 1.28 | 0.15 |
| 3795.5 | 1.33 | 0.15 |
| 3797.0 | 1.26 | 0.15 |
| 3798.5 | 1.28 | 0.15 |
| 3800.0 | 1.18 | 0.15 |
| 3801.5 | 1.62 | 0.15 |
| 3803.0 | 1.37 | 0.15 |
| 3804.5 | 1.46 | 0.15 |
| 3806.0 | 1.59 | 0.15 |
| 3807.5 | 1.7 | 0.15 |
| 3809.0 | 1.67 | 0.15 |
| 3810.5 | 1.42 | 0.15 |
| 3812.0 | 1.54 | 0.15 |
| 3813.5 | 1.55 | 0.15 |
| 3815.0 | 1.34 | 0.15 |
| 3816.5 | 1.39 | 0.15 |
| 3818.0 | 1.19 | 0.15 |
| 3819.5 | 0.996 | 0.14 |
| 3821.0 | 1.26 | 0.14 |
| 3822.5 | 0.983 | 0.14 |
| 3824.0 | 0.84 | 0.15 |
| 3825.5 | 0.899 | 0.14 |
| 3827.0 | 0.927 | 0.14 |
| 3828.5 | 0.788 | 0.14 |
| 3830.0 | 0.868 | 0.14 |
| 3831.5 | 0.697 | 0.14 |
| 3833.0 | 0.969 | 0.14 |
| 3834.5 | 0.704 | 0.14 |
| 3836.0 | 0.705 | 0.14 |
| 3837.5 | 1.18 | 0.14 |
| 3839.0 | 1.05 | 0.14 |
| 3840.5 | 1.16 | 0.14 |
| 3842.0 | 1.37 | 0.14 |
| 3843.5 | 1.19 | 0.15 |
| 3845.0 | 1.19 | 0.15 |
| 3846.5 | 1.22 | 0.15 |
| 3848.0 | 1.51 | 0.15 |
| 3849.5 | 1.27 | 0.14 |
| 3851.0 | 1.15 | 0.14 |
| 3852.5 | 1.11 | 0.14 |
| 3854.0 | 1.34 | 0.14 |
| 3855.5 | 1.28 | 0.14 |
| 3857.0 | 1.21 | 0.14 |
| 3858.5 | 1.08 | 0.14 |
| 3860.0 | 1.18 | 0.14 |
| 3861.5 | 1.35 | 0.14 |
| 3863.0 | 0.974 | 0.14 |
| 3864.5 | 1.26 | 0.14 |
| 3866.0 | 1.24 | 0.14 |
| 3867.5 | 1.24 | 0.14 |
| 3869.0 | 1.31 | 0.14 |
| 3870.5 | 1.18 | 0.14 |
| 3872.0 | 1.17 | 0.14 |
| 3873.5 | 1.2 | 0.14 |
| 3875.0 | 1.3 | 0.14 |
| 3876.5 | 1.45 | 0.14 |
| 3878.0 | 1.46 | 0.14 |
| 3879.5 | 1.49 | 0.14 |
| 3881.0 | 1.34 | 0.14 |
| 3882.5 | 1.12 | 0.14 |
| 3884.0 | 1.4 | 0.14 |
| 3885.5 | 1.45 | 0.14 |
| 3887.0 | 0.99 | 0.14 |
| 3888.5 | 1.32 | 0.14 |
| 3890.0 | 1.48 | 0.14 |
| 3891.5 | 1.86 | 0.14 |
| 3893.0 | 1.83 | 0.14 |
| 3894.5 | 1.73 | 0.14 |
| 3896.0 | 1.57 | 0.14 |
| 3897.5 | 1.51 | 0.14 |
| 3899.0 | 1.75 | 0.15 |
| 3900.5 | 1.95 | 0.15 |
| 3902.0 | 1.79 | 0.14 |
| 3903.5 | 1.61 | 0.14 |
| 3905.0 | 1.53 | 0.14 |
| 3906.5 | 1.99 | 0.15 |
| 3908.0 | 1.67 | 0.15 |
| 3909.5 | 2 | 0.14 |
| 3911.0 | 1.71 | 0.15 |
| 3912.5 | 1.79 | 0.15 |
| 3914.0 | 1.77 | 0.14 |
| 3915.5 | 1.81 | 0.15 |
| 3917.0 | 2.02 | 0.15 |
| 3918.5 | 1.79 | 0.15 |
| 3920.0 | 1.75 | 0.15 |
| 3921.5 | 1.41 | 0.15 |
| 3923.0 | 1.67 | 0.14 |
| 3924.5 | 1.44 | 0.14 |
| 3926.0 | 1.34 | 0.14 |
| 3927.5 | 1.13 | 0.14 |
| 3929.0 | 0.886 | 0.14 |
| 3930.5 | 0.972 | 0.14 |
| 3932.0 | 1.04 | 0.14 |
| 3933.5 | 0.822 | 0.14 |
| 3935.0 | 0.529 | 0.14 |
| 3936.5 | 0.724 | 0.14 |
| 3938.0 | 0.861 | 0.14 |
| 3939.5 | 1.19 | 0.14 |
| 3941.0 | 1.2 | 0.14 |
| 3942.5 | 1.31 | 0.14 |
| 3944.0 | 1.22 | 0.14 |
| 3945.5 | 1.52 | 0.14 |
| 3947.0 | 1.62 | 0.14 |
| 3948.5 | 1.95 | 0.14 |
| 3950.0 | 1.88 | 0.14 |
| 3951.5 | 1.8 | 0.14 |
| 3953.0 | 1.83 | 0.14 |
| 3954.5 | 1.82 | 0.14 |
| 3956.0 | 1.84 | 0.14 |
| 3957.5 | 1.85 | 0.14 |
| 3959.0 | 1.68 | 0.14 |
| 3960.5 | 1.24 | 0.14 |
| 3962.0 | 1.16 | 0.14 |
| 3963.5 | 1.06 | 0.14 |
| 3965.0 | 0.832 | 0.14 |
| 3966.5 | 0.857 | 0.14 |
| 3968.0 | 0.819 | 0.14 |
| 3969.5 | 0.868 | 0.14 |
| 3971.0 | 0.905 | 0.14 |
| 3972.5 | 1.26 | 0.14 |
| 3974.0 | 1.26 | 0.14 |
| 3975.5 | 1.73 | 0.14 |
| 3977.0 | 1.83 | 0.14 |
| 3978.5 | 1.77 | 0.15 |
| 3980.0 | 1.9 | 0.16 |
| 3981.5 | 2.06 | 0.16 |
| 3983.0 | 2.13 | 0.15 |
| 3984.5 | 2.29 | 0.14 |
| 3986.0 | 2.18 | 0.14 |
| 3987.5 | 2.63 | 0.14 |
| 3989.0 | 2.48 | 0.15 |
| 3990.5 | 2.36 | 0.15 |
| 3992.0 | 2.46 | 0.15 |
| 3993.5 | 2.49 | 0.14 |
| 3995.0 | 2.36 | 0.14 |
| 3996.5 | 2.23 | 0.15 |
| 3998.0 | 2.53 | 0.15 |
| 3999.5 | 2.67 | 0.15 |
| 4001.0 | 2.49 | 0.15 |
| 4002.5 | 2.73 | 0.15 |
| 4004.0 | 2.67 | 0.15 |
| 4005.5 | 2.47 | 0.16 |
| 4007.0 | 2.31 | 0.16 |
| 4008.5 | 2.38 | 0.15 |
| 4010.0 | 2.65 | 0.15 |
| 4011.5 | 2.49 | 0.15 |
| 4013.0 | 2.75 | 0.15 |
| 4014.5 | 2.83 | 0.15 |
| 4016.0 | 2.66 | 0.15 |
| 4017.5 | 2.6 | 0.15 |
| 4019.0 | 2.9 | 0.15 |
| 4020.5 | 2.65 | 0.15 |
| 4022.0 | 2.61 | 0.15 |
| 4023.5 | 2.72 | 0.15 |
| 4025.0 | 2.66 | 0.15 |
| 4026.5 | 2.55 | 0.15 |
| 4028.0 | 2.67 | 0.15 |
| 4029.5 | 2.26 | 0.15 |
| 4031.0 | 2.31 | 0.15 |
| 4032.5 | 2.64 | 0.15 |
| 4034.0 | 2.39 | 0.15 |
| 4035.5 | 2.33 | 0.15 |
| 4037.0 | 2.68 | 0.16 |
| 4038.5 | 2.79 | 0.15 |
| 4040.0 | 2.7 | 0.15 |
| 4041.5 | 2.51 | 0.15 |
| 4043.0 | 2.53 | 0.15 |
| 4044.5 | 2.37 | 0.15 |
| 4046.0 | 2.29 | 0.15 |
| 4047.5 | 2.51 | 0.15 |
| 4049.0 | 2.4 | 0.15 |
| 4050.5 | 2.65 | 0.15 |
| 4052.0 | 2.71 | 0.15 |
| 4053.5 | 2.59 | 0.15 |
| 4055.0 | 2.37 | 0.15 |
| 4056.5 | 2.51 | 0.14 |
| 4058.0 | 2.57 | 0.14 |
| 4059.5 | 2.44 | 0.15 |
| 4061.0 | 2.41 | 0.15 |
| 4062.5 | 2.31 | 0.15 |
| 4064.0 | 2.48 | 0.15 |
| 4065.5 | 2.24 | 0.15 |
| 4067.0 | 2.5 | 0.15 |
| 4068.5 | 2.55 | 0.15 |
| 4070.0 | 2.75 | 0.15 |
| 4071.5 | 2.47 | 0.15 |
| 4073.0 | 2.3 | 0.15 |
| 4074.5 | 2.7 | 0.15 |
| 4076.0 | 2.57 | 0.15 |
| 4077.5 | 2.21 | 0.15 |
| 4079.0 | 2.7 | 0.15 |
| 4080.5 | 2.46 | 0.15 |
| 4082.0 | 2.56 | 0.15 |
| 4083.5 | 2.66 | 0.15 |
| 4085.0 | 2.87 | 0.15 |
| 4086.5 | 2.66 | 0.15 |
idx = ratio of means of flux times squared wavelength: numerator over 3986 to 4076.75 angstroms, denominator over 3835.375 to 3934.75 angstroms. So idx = 1.95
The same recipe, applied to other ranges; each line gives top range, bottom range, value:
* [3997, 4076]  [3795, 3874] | 2.34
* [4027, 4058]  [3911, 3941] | 2.02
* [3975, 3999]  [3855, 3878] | 1.91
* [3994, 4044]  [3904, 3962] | 1.80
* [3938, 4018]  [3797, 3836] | 1.74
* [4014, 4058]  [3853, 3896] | 2.09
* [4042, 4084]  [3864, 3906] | 1.88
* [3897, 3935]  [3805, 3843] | 1.41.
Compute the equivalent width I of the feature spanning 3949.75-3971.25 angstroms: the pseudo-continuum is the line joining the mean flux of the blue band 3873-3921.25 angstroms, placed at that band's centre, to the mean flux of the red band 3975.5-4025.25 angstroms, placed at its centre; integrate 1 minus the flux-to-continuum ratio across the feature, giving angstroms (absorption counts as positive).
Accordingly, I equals 7.6 angstroms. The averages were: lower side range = 1.61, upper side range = 2.44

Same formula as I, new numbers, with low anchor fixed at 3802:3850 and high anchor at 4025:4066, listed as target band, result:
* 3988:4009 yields -2.49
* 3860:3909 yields 2.91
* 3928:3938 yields 5.40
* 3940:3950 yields 2.14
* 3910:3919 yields -0.55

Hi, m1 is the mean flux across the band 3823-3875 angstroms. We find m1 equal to 1.11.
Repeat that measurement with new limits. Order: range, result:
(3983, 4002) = 2.42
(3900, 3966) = 1.47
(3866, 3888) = 1.29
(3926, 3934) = 1.01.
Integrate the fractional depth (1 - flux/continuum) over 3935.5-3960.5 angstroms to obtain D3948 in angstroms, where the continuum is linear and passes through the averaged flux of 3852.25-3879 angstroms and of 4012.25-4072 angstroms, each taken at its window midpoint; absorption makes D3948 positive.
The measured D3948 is 4.86 angstroms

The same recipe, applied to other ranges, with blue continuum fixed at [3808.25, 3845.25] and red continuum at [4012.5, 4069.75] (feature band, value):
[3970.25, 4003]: 1.1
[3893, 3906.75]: -0.9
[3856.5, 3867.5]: 1.3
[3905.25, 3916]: -0.9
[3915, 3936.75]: 5.7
